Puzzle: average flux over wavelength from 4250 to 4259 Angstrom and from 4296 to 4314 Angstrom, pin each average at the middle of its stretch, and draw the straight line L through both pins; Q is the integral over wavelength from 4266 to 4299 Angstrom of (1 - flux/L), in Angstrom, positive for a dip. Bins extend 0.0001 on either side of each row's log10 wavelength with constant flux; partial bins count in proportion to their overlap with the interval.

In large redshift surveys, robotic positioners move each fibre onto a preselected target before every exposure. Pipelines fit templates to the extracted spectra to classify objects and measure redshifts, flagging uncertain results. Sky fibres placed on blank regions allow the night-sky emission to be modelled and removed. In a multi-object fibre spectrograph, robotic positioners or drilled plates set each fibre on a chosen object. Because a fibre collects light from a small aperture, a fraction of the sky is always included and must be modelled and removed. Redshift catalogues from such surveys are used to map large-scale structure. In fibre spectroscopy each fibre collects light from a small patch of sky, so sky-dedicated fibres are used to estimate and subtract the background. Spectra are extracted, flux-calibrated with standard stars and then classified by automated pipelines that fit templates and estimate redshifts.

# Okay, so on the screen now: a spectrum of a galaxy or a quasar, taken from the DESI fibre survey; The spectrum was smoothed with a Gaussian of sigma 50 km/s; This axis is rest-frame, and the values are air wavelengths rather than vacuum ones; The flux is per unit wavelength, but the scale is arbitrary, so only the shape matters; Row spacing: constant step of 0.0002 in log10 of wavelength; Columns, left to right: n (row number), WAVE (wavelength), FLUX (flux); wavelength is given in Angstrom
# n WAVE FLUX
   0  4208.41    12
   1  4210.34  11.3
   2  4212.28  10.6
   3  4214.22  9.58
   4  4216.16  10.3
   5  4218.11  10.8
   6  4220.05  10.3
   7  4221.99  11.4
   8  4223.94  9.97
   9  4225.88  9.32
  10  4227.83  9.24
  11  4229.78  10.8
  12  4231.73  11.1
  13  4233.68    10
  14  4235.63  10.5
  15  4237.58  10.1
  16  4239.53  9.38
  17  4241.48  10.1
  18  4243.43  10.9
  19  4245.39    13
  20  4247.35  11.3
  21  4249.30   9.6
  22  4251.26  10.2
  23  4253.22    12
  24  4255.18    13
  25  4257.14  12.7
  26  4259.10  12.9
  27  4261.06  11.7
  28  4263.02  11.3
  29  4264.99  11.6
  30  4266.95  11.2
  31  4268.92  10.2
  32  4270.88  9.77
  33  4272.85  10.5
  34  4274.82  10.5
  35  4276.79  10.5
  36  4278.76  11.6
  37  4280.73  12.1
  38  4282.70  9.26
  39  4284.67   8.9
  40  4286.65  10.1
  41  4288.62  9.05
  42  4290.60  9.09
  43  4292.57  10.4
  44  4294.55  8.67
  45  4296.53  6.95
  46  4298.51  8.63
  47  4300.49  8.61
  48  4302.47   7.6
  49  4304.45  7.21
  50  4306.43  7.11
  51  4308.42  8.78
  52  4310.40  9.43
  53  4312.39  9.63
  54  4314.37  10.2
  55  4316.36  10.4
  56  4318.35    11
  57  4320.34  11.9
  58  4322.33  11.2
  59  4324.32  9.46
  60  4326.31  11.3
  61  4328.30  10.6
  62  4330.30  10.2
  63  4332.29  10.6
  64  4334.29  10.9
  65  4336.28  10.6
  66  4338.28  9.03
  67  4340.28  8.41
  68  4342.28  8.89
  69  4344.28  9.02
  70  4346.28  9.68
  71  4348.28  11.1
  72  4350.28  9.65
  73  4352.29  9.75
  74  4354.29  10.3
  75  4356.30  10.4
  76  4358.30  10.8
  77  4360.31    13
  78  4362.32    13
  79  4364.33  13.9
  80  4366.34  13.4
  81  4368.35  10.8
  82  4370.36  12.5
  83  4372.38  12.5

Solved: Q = 0.33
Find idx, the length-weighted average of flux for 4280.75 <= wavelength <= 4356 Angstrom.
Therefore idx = 9.6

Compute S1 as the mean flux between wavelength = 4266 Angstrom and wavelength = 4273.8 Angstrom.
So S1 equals 10.4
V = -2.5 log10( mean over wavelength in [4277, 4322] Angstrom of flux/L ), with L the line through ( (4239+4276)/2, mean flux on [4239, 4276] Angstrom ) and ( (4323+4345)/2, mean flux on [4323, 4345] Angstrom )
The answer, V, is 0.11 mag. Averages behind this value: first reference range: 11.2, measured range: 9.44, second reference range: 9.94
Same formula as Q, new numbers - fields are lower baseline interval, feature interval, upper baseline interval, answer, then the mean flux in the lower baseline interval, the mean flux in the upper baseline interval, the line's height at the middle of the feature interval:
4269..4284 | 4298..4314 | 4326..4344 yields 2.8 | 10.5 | 9.97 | 10.3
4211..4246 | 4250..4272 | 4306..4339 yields -2.5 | 10.4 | 10.2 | 10.3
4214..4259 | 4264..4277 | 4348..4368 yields 0.4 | 10.7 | 11.5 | 11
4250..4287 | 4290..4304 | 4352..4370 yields 3.5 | 11.1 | 11.8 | 11.3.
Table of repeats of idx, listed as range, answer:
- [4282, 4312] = 8.66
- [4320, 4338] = 10.6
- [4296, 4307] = 7.74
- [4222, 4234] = 10.2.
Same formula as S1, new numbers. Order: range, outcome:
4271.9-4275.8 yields 10.5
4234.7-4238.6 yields 10.3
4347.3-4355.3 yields 10.2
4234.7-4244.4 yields 10.2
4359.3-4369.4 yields 12.8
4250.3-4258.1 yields 12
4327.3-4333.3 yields 10.5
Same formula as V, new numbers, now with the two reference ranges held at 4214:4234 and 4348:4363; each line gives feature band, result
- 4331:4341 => 0.09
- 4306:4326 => 0.07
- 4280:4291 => 0.09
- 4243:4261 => -0.13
